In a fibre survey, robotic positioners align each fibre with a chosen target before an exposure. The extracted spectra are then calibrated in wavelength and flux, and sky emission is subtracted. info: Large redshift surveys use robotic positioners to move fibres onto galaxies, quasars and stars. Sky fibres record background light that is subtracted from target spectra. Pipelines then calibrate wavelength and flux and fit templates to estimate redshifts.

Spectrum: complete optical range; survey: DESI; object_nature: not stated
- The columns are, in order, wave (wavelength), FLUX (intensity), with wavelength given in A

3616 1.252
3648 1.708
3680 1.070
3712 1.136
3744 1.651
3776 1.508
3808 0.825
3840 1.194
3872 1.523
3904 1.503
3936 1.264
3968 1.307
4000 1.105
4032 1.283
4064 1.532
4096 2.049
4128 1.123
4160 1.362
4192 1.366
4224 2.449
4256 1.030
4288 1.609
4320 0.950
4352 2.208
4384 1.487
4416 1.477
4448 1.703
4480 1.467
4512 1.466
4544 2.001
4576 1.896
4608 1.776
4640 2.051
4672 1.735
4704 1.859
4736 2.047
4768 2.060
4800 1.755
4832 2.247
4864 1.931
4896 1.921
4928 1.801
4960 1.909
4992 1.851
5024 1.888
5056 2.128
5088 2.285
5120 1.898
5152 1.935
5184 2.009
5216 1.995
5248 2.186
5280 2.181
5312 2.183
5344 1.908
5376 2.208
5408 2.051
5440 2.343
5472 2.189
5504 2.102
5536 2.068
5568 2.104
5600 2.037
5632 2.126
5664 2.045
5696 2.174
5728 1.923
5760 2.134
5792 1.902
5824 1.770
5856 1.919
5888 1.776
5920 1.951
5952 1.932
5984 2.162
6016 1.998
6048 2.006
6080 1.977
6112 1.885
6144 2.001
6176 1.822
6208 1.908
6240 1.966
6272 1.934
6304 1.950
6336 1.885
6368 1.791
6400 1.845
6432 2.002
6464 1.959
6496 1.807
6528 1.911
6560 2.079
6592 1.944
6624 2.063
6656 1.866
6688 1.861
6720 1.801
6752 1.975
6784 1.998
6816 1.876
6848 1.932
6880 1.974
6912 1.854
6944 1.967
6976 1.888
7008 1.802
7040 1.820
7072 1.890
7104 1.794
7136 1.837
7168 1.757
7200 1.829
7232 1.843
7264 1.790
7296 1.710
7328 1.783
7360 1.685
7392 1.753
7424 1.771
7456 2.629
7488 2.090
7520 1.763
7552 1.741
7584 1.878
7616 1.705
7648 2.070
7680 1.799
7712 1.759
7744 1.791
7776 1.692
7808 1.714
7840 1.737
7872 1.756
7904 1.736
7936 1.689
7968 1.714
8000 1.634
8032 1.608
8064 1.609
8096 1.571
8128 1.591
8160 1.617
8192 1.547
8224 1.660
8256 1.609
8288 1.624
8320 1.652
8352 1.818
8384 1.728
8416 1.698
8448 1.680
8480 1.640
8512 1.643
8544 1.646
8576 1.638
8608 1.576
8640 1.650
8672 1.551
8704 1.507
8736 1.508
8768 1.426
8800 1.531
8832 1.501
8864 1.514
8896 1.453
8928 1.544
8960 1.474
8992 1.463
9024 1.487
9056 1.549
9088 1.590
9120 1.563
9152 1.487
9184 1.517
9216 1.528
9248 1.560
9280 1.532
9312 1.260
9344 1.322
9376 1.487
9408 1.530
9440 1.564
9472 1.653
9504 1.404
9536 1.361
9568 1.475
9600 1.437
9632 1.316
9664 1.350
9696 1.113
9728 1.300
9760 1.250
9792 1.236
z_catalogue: 0.136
